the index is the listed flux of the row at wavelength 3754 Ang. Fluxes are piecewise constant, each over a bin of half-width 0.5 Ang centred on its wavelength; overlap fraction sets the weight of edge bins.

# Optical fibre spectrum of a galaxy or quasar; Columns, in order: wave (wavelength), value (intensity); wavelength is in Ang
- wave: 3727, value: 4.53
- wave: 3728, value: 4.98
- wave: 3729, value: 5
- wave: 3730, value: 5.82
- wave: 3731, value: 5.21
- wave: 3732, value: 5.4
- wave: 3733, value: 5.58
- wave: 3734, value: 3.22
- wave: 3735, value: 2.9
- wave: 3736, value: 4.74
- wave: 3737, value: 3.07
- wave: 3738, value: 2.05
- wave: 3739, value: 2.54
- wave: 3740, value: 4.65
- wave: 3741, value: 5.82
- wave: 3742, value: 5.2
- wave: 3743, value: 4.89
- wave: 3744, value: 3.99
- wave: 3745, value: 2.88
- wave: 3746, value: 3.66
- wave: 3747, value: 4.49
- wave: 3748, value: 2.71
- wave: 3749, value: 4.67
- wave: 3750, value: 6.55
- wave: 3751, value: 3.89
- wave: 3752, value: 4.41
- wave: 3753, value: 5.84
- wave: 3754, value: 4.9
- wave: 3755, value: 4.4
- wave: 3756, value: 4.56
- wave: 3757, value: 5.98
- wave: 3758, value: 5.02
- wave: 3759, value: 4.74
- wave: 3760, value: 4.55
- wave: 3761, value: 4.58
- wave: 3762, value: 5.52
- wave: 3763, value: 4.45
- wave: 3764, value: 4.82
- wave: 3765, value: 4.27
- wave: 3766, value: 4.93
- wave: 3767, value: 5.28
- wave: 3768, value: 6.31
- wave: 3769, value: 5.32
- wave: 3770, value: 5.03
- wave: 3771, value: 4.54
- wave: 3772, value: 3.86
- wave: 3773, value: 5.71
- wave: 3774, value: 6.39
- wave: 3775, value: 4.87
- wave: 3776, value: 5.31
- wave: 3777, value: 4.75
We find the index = 4.9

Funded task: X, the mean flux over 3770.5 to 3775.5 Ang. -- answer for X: 5.07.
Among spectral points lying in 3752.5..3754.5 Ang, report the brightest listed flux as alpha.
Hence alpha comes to 5.84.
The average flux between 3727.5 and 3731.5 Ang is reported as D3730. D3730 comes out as 5.25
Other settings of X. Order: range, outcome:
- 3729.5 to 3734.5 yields 5.05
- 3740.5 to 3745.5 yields 4.56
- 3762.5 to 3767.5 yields 4.75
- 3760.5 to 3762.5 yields 5.05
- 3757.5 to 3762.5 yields 4.88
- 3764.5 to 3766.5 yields 4.6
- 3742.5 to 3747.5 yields 3.98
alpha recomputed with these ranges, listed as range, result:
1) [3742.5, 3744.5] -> 4.89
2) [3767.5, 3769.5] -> 6.31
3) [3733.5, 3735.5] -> 3.22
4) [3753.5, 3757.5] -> 5.98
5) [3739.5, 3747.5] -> 5.82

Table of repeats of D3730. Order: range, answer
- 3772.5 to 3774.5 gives 6.05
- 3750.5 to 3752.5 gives 4.15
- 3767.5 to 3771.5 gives 5.3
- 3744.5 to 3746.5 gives 3.27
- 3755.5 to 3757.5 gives 5.27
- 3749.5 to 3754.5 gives 5.12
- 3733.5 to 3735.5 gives 3.06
